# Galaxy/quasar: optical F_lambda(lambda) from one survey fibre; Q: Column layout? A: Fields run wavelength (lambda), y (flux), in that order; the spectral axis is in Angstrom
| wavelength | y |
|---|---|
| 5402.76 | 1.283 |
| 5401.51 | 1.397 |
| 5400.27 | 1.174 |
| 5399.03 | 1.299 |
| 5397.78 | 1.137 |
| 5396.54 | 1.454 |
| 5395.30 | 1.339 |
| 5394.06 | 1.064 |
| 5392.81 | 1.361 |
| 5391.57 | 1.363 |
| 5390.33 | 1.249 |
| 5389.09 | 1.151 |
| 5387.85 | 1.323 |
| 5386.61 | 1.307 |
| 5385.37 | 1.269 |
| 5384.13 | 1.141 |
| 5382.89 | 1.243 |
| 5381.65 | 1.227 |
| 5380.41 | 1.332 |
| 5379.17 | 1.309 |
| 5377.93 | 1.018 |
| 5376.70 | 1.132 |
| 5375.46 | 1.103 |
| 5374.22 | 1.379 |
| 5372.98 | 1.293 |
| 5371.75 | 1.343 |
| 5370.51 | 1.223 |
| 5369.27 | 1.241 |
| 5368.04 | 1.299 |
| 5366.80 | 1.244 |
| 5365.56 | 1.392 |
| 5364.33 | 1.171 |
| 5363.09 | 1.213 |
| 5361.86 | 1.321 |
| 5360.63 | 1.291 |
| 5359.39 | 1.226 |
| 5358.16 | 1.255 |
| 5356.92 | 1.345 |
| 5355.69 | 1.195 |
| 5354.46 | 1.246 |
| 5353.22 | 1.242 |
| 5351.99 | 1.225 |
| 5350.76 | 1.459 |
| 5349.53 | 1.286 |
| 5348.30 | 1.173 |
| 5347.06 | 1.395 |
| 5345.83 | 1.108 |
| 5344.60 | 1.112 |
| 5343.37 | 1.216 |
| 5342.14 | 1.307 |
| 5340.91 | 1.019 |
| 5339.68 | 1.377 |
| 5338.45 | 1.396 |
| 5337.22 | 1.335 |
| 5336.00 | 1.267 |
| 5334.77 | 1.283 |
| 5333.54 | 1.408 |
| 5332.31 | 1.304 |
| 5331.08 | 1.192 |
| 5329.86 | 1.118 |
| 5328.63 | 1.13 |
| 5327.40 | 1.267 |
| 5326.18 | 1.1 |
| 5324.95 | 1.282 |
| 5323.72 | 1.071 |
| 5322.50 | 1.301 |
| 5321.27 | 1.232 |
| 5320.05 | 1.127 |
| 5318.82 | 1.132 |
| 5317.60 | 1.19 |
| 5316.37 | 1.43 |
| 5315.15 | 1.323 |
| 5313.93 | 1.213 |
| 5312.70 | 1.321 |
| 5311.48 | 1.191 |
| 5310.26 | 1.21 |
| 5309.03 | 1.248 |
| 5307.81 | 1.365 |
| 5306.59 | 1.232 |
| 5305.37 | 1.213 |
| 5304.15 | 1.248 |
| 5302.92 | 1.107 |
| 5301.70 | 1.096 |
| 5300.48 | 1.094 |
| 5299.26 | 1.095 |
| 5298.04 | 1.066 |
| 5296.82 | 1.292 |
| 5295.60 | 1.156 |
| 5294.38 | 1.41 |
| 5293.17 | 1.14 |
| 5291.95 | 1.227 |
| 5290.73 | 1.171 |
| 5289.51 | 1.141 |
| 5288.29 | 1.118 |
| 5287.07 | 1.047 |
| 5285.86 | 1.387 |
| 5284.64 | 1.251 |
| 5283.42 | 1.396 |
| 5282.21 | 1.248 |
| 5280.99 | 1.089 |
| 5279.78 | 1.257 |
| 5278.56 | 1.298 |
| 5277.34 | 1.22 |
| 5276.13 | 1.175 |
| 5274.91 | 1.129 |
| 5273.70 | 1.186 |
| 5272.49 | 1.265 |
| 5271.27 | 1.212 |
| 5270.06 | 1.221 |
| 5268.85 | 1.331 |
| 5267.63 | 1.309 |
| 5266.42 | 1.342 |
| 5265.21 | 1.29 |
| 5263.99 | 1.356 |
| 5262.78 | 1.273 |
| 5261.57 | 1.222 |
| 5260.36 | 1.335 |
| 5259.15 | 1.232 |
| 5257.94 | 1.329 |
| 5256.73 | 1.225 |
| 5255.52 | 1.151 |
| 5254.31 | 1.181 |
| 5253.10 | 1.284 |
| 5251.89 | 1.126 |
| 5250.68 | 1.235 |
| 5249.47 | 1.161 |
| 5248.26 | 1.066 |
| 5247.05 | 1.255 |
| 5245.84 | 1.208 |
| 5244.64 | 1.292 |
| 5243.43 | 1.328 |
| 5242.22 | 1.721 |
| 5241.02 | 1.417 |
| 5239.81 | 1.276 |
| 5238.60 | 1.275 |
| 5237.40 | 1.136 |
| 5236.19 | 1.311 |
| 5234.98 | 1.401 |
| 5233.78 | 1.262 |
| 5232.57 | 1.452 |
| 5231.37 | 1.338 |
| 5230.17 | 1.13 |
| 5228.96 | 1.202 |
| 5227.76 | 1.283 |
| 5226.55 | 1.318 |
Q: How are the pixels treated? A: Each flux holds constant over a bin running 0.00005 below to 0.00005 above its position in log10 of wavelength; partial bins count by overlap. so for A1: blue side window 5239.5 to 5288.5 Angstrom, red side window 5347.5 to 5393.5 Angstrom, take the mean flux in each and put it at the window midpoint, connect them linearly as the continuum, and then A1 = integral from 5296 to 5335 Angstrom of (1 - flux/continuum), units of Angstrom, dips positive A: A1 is 1.34 Angstrom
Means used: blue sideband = 1.26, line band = 1.21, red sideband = 1.26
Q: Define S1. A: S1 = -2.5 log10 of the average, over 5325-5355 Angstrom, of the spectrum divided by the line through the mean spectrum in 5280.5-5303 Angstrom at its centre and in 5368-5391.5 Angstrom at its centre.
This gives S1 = -0.03 mag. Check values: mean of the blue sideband 1.19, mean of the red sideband 1.24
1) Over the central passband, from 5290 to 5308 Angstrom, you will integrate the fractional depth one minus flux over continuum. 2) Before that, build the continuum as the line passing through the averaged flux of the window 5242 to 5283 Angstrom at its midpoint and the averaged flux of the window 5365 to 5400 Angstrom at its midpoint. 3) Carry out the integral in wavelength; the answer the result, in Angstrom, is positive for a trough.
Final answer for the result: 0.9 Angstrom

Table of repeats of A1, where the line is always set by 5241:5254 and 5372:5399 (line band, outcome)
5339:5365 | 0.16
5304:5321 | 0.22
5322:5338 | 0.29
